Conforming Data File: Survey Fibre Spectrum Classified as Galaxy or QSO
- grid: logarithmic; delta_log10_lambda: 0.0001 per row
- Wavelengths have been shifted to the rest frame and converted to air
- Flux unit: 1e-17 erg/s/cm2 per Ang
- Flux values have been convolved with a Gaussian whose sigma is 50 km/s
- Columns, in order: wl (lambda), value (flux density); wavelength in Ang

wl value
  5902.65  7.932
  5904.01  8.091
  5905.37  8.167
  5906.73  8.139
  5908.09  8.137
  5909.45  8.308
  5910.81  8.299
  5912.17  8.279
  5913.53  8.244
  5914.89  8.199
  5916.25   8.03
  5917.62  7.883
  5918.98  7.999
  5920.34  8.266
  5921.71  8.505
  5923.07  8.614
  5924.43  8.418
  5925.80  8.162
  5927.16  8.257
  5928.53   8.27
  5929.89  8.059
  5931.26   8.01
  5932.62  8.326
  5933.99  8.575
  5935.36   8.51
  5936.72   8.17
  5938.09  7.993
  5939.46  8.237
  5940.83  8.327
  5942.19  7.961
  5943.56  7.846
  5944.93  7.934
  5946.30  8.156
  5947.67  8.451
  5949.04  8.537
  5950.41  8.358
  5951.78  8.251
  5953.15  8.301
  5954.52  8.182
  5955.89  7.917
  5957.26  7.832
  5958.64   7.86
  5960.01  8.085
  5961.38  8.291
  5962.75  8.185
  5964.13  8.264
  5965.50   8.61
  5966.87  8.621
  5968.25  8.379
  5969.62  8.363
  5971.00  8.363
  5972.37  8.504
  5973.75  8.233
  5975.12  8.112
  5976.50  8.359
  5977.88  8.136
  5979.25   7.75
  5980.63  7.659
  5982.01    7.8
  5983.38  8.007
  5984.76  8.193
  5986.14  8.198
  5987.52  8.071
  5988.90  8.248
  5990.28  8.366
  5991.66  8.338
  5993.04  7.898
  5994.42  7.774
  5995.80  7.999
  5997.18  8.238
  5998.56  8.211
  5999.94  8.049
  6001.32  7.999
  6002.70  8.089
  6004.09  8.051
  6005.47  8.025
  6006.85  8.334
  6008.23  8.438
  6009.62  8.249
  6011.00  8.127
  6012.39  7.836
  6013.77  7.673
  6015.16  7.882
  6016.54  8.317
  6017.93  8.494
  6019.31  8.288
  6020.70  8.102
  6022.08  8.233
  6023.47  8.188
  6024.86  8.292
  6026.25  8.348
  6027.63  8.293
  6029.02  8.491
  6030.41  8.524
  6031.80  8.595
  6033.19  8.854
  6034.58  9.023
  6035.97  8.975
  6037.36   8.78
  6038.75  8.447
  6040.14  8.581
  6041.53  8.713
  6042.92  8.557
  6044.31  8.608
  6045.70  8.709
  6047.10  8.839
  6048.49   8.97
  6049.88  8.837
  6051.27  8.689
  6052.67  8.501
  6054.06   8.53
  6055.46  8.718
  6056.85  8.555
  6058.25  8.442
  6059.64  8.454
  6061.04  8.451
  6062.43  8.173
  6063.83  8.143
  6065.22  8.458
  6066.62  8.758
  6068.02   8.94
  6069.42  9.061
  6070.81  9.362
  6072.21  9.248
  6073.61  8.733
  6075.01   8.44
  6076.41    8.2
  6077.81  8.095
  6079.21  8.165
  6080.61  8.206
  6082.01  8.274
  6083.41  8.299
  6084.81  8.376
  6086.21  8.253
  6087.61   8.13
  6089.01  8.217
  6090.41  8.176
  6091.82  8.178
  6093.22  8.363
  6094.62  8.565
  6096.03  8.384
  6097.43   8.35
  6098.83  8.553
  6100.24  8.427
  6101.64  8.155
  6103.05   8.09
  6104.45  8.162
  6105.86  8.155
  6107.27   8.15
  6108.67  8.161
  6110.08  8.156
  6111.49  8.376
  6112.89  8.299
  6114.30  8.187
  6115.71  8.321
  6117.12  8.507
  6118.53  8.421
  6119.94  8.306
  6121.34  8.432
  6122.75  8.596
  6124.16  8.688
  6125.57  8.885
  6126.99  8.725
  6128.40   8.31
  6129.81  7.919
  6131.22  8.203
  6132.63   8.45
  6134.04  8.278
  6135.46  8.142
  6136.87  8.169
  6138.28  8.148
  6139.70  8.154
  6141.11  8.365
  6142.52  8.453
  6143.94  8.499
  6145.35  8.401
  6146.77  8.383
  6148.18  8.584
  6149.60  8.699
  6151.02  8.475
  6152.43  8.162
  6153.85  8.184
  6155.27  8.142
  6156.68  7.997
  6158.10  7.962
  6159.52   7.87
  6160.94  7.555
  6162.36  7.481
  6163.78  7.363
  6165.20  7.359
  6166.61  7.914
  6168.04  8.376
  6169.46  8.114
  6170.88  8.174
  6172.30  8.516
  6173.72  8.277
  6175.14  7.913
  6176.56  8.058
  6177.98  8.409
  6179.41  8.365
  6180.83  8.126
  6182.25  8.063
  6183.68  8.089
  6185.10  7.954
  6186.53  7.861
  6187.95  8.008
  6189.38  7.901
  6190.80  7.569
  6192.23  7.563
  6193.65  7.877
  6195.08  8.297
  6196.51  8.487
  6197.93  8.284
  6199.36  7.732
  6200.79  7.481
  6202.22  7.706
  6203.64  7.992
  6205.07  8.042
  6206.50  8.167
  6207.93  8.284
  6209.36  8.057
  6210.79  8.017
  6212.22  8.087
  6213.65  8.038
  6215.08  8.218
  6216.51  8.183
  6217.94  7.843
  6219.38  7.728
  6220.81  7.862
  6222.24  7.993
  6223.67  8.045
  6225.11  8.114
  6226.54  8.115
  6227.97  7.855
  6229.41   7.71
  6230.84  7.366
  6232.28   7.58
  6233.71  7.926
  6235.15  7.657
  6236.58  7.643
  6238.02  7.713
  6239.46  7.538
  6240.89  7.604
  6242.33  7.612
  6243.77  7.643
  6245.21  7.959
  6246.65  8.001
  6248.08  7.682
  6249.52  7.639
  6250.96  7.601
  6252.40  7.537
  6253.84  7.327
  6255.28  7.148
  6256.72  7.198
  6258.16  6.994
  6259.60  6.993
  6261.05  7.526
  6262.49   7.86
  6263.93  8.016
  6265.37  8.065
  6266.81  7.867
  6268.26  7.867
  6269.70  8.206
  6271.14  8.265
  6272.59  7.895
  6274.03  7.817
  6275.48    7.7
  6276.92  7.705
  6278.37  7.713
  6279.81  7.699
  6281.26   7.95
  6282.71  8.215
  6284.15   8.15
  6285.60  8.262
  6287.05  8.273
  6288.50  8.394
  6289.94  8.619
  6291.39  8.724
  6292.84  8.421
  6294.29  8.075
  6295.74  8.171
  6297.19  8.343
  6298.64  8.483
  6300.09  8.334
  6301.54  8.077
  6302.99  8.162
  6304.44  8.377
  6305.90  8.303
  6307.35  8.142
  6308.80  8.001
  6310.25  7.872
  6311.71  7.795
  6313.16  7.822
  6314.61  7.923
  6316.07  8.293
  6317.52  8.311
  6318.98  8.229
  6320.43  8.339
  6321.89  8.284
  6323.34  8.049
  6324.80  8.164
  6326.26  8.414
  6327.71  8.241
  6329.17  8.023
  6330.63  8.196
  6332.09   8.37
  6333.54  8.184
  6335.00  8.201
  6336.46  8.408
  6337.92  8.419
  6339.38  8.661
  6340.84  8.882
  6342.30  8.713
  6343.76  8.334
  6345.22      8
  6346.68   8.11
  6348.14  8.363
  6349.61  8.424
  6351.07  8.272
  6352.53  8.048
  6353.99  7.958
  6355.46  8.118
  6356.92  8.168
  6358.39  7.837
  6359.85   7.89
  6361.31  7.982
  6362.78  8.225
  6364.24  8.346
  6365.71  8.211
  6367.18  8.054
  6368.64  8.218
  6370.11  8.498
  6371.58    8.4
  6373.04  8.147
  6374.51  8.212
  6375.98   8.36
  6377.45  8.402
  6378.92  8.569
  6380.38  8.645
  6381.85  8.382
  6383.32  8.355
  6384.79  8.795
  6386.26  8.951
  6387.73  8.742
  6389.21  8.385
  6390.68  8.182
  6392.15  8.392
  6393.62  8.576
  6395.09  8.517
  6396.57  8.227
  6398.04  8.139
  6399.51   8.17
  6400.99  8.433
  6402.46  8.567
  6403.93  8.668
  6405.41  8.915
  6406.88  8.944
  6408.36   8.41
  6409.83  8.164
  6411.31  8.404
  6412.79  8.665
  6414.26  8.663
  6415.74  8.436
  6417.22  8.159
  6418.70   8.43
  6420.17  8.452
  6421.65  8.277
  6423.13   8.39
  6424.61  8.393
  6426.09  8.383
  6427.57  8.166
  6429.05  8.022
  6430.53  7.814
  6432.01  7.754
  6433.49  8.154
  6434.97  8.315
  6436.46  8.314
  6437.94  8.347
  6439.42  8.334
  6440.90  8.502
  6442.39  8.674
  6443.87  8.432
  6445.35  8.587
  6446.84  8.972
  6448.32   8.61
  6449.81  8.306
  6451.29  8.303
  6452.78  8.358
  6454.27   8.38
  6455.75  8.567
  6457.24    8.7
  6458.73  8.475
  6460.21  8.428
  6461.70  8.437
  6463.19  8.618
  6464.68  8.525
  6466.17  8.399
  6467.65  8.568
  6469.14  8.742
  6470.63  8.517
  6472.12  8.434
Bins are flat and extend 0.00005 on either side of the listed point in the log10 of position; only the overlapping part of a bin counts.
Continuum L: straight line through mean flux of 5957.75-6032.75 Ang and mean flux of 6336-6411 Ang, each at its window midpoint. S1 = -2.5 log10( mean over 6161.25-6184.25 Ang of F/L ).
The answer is 0.03 mag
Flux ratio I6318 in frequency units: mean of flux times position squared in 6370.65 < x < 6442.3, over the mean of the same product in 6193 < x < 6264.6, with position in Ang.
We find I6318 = 1.14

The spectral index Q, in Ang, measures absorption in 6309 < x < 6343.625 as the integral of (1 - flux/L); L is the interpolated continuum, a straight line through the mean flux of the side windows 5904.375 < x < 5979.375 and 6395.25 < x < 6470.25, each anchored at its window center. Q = 0.5 Ang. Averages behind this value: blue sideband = 8.23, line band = 8.25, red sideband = 8.42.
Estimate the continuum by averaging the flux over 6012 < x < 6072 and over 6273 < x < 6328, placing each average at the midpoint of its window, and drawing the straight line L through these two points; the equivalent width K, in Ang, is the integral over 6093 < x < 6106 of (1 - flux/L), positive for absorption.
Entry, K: 0.2 Ang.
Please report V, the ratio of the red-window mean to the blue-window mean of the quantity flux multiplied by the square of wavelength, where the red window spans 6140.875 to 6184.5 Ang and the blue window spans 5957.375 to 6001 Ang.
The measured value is 1.1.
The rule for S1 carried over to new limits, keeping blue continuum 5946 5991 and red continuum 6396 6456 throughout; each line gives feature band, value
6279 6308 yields 0.01 mag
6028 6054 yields -0.06 mag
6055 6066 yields -0.02 mag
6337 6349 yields -0.01 mag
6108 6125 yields -0.01 mag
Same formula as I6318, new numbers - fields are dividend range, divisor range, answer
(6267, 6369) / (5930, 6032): 1.12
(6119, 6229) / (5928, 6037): 1.05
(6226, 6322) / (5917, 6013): 1.07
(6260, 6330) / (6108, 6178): 1.03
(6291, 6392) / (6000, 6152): 1.07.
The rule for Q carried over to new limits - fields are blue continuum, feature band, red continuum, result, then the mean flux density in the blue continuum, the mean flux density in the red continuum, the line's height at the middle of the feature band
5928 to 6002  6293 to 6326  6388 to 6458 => 0.7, 8.17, 8.4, 8.35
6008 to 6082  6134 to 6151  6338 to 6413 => 0.2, 8.5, 8.37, 8.46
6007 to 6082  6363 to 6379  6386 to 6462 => 0.3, 8.5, 8.42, 8.43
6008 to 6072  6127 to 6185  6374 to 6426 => 2.3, 8.52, 8.47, 8.5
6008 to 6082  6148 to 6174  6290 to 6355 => 1.1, 8.5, 8.25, 8.4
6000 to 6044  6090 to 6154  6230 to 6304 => -1.5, 8.35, 7.87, 8.15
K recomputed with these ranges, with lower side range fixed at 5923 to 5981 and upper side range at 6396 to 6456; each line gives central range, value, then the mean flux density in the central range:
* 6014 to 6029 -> 0.0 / 8.24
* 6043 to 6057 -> -0.7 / 8.7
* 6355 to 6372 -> 0.4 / 8.16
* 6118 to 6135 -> -0.3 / 8.43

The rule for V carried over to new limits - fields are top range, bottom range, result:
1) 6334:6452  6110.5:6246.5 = 1.11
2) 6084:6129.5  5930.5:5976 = 1.07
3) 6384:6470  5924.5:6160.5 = 1.15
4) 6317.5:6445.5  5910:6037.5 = 1.16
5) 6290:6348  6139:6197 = 1.07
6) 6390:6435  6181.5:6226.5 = 1.12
